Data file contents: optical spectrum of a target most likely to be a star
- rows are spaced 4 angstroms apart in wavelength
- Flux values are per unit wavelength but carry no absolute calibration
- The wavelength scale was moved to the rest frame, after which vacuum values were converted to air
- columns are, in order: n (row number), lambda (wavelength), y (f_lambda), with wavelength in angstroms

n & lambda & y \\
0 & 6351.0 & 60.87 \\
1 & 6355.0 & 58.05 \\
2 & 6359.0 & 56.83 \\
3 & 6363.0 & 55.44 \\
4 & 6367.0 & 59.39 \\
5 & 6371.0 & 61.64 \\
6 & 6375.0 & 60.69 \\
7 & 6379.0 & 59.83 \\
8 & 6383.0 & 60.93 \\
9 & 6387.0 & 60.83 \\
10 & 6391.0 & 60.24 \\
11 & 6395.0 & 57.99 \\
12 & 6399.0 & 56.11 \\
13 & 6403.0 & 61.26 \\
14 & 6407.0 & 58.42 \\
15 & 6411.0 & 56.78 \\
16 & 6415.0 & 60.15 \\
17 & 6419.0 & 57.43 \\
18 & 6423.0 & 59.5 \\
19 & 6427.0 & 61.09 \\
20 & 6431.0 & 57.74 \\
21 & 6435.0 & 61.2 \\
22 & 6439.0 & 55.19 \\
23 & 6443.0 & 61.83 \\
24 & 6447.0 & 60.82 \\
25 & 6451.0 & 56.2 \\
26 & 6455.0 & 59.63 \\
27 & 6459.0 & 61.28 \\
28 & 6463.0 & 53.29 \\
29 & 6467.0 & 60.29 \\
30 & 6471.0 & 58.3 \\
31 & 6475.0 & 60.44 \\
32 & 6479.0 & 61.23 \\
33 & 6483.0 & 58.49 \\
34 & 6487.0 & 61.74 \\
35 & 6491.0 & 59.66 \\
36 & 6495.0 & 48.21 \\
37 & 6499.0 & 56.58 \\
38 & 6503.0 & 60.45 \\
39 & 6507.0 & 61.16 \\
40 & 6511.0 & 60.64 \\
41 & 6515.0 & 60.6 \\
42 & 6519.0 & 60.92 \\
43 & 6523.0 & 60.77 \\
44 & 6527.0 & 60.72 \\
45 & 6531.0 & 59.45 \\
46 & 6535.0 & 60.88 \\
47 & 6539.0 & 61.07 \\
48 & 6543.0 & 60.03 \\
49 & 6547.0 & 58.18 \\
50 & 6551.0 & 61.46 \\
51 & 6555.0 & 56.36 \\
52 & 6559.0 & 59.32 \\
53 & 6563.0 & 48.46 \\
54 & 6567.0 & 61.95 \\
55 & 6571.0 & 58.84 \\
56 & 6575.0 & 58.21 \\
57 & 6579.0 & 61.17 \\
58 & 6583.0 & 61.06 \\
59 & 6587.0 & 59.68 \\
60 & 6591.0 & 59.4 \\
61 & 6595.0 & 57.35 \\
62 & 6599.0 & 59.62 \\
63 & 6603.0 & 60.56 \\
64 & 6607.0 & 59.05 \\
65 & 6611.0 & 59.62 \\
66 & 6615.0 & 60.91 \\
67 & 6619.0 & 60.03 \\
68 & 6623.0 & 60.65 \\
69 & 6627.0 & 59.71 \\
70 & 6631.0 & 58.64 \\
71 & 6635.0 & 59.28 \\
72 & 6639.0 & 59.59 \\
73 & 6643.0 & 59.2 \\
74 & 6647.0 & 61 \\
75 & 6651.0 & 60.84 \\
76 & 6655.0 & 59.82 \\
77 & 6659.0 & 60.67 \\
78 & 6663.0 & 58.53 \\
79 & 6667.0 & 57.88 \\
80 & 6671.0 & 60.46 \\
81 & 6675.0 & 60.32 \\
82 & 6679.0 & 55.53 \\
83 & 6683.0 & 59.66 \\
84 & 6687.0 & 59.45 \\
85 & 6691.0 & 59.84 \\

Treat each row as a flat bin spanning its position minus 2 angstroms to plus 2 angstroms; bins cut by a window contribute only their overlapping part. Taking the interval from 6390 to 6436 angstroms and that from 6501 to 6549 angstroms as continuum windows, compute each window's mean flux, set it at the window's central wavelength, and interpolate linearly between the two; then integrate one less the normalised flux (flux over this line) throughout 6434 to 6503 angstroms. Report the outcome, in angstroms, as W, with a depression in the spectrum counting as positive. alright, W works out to 1.3 angstroms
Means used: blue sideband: 58.9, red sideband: 60.4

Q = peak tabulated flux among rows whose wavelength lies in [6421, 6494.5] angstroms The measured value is 61.83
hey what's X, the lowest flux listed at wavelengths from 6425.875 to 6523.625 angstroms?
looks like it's 48.21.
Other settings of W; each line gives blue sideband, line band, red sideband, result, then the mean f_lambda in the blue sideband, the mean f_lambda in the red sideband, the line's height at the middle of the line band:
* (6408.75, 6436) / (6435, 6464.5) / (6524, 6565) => 0.2 angstroms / 59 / 58.6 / 59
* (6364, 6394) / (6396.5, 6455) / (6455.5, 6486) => 0.8 angstroms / 60.3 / 59.2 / 59.7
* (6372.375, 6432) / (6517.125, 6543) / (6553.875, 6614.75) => -0.7 angstroms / 59.3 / 58.8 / 59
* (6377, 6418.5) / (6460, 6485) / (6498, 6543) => 0.5 angstroms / 59.2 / 60.4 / 59.9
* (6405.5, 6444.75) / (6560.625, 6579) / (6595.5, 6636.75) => 0.7 angstroms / 58.9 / 59.7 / 59.5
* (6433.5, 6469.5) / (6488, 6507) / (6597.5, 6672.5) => 0.7 angstroms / 58.8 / 59.8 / 59.1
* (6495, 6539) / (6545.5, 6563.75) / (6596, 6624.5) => 0.8 angstroms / 59.7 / 60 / 59.8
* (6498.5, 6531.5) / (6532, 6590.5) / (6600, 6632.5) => 1.0 angstroms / 60.3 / 59.9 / 60.1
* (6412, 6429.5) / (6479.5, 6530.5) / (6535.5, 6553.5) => 0.6 angstroms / 59.3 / 60.1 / 59.9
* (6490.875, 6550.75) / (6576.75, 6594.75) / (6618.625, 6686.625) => -0.2 angstroms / 59.3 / 59.5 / 59.4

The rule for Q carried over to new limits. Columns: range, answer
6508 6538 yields 60.92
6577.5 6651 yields 61.17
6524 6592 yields 61.95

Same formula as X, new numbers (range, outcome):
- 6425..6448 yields 55.19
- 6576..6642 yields 57.35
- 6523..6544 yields 59.45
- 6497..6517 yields 56.58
